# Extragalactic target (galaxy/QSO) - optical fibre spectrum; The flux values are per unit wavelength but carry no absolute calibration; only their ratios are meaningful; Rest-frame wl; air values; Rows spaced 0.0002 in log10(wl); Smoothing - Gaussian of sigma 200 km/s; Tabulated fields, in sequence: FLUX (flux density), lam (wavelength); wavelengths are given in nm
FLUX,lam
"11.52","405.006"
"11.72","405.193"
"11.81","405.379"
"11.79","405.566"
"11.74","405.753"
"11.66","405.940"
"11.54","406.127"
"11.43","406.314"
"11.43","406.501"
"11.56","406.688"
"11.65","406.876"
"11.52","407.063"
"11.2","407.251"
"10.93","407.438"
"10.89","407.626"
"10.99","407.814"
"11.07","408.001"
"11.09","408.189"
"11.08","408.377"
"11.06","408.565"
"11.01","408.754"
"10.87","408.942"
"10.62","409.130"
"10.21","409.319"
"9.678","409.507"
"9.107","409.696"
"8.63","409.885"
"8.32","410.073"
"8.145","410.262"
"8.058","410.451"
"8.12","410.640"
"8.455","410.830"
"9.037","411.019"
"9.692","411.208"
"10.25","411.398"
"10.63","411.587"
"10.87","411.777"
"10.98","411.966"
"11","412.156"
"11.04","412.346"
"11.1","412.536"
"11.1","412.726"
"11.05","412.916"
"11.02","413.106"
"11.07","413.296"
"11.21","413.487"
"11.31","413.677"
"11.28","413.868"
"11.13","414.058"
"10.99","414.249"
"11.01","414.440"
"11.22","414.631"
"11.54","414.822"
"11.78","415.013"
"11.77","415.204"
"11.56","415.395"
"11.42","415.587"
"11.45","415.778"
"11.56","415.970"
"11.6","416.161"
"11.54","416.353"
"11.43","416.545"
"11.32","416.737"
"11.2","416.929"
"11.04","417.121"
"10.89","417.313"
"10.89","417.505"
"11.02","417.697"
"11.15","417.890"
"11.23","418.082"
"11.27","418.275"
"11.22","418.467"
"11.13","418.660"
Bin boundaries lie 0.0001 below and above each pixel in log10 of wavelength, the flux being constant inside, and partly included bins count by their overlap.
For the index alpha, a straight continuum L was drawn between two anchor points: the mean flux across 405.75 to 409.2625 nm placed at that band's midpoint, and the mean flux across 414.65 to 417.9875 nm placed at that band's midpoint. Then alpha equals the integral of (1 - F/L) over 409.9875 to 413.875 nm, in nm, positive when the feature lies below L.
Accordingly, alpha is 0.387 nm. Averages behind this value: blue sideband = 11.2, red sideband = 11.4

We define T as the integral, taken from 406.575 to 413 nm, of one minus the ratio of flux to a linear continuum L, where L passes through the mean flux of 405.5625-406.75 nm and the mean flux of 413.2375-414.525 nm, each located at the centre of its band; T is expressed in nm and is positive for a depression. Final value 0.59 nm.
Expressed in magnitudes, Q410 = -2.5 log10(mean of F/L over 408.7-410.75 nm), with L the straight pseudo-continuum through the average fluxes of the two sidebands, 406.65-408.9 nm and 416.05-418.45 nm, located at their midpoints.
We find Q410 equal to 0.20 mag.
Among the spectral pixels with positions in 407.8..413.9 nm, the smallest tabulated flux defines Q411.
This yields 8.058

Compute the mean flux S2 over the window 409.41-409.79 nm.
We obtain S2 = 9.4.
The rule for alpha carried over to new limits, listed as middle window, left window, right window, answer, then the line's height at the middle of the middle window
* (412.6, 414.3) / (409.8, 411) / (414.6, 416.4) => -0.15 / 10.3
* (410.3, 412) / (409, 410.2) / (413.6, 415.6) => 0.10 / 10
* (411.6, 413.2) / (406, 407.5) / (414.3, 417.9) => 0.05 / 11.4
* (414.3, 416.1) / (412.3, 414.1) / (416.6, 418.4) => -0.05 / 11.1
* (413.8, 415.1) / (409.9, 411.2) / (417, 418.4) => -0.18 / 9.89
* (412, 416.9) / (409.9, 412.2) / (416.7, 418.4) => -0.48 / 10.3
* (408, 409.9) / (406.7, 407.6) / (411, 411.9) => 0.07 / 10.9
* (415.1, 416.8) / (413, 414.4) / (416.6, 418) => -0.06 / 11.1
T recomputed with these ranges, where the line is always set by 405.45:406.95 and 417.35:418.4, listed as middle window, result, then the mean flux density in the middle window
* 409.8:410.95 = 0.314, 8.3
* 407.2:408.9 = 0.073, 11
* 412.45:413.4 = 0.021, 11.1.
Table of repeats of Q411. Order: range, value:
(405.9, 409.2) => 10.62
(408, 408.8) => 11.01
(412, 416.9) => 10.99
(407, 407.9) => 10.89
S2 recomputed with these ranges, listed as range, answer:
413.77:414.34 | 11.1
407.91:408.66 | 11.1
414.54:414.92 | 11.4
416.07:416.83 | 11.5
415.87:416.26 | 11.6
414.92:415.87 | 11.6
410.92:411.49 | 9.65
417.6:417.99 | 11.1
